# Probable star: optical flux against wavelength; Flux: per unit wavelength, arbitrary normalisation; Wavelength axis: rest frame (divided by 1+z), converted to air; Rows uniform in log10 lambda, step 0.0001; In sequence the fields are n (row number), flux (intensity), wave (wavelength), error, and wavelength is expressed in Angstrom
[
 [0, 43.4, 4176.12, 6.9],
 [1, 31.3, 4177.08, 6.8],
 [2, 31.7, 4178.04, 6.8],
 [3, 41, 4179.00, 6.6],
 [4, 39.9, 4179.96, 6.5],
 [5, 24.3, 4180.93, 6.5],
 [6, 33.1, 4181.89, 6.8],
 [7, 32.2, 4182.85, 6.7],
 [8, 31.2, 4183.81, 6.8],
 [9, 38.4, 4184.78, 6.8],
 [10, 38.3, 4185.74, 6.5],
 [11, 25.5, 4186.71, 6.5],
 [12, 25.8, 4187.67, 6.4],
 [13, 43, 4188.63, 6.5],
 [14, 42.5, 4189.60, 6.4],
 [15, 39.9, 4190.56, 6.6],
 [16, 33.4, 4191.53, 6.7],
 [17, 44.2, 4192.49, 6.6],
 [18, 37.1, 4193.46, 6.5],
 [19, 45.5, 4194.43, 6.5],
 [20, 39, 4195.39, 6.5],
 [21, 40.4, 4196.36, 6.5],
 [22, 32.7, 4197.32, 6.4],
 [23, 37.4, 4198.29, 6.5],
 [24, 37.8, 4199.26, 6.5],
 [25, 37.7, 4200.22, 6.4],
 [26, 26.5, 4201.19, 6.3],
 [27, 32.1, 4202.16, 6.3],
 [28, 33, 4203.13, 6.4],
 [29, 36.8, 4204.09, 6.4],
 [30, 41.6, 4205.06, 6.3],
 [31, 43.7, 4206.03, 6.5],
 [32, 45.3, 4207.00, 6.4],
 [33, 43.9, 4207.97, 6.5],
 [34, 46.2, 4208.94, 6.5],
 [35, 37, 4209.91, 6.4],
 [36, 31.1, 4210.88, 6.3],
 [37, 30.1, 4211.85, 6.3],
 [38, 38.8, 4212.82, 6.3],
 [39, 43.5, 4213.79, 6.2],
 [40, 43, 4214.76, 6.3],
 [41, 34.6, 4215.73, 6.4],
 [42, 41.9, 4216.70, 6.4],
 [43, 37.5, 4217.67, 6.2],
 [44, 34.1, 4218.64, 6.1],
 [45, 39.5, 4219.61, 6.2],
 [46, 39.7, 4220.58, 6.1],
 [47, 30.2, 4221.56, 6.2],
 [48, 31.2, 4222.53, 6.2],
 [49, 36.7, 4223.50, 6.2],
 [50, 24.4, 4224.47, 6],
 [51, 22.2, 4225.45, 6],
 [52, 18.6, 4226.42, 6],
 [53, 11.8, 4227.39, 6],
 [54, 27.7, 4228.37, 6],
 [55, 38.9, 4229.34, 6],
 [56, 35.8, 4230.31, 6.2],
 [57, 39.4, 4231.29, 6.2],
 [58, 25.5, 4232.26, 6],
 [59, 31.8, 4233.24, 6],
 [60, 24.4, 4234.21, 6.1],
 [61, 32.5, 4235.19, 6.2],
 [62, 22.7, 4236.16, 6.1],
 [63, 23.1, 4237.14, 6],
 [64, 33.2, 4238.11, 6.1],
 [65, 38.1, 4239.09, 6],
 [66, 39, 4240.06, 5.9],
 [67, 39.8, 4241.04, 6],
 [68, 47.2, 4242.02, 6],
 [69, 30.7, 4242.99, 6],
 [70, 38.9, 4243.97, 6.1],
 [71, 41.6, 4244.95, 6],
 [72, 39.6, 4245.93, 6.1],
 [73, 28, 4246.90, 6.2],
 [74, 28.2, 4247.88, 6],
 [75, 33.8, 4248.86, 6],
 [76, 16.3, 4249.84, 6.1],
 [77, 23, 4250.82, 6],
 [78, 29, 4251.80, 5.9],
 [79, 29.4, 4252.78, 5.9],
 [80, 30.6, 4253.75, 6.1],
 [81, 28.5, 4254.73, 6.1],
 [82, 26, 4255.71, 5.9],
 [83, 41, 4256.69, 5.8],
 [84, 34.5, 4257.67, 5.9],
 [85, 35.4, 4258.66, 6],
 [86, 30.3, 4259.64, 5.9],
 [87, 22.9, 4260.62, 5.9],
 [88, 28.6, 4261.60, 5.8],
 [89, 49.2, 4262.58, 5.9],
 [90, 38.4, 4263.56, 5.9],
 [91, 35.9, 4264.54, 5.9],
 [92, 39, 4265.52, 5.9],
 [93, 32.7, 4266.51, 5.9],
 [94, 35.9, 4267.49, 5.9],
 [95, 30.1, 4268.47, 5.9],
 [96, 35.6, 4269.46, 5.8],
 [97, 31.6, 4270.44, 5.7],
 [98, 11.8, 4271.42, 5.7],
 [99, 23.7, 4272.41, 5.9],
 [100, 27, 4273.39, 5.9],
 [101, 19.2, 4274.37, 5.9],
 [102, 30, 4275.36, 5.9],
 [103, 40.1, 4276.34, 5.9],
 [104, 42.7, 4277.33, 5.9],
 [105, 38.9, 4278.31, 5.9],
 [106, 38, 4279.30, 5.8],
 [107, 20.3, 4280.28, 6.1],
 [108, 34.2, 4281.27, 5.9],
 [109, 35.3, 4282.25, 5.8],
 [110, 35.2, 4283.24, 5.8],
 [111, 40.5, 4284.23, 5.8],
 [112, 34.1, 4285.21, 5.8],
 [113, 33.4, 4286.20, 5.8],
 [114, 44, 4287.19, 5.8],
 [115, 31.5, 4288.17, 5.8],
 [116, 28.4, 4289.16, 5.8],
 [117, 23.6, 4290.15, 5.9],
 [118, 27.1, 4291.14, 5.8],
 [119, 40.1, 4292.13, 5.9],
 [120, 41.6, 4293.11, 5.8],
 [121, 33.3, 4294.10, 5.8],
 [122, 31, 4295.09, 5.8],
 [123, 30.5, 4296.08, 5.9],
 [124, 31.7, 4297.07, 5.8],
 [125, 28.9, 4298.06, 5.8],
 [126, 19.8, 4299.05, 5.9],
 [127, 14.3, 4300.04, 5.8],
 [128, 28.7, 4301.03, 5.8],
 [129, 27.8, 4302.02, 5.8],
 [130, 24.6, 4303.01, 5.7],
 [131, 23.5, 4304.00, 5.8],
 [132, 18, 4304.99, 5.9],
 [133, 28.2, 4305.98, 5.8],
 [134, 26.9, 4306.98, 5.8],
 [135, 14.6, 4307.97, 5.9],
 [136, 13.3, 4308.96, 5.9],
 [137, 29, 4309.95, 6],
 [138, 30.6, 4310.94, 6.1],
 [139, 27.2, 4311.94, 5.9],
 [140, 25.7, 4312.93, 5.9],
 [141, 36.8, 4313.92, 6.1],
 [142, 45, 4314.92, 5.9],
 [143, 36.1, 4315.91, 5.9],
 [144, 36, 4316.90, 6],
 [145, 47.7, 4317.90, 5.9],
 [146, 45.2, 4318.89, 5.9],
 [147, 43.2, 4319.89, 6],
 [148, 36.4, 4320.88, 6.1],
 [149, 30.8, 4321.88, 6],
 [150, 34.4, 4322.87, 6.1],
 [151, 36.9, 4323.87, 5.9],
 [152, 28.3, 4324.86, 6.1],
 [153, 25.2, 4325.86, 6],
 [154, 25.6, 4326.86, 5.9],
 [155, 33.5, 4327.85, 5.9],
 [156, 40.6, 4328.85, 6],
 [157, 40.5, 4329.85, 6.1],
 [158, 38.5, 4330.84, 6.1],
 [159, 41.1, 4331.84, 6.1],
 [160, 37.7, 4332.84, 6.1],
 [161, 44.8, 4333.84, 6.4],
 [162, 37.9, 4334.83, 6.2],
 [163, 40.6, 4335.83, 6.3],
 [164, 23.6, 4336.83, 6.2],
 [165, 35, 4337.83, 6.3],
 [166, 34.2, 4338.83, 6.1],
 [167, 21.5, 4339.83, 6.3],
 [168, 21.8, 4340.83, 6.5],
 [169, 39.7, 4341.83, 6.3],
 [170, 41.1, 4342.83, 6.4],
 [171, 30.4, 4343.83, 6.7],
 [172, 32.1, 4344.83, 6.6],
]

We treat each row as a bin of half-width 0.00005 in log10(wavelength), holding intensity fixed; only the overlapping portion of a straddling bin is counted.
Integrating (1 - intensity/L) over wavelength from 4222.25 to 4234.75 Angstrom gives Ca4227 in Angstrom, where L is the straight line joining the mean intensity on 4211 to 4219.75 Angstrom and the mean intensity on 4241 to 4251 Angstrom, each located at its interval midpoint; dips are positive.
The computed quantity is 2.64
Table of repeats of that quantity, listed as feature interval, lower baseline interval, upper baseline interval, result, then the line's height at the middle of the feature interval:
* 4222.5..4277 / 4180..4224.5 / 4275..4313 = 3.4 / 33.2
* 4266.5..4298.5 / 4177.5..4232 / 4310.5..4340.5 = 2.9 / 35.3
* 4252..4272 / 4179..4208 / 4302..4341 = 1.2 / 34.4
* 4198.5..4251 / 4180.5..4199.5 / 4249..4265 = -0.5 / 33.6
